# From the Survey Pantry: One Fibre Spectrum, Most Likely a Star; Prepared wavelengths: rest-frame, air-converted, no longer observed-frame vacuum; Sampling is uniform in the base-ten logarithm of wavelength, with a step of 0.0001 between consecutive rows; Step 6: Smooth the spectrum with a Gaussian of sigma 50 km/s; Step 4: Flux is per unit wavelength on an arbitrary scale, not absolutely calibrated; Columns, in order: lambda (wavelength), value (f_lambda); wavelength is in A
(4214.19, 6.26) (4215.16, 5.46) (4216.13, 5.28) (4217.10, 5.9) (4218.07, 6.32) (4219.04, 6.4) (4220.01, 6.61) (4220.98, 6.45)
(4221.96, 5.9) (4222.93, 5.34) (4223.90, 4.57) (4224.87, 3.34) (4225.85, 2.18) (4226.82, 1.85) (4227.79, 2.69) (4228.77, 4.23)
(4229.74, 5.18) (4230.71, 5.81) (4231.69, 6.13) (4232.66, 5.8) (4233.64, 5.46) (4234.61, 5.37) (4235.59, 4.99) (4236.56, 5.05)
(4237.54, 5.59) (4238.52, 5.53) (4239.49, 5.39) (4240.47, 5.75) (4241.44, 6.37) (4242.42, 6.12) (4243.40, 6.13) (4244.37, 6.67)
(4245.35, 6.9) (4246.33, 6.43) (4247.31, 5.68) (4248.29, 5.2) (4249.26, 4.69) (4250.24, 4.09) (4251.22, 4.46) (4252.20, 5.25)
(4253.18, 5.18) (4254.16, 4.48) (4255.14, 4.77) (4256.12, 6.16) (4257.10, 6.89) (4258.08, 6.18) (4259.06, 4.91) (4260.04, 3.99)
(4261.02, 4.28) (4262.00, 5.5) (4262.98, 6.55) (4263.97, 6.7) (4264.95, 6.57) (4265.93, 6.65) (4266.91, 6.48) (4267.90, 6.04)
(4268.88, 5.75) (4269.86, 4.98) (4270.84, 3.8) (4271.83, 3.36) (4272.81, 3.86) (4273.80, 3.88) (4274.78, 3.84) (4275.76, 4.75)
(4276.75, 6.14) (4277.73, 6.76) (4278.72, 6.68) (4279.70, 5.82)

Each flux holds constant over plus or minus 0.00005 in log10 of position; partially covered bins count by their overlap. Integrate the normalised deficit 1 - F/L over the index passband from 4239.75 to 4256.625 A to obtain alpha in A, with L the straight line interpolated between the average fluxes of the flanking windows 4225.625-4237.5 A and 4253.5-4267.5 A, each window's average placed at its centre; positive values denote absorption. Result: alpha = -0.98 A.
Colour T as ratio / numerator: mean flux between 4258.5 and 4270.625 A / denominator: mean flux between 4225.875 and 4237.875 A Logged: 1.20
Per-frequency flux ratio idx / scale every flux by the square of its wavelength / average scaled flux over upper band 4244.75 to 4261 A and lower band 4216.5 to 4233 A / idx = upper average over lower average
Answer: 1.1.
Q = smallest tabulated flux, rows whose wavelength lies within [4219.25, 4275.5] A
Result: 1.85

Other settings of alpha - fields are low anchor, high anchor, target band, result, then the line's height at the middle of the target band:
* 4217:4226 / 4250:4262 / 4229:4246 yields -1.7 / 5.25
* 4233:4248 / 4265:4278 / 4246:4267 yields -0.1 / 5.46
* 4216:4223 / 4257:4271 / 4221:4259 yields 4.4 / 5.92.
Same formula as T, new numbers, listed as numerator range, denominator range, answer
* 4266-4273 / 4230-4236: 0.90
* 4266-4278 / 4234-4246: 0.86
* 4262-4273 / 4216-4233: 1.12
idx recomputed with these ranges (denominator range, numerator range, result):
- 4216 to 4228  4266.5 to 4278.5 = 1.05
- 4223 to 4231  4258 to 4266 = 1.52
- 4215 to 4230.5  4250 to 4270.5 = 1.16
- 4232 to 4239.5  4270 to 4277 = 0.79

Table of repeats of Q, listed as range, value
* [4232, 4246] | 4.99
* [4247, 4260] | 4.09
